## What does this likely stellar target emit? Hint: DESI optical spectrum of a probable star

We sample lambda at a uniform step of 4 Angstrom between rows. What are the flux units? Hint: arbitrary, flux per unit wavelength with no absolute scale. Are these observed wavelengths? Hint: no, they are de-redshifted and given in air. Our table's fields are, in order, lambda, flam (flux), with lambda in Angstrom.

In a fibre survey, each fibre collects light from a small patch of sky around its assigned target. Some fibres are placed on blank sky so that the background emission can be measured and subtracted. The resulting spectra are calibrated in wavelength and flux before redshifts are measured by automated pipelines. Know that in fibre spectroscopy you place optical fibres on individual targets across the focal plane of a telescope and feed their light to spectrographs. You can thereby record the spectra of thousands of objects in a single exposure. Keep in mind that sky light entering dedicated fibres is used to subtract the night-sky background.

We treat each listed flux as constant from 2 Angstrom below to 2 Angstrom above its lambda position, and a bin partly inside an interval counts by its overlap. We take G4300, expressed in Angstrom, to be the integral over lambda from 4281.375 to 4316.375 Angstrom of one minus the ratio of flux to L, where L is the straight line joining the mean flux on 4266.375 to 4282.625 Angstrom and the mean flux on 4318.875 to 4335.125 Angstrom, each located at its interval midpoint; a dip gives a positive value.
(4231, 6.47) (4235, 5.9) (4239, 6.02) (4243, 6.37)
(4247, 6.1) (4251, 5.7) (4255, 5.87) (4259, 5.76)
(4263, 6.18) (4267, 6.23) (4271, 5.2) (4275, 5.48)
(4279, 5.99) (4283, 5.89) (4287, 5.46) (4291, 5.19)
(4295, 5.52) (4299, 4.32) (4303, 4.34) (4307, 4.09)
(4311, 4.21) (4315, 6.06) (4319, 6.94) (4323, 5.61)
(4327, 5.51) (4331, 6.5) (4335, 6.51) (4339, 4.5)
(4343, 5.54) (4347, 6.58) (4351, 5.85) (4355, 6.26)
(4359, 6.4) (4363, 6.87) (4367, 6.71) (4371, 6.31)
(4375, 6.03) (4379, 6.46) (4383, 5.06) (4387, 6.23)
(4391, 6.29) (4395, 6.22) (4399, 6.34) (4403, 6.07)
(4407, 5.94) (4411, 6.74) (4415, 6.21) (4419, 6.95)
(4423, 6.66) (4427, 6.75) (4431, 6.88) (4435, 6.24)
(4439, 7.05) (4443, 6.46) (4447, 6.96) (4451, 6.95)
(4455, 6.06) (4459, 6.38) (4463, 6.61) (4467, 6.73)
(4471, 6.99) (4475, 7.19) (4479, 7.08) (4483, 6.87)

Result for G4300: 5.3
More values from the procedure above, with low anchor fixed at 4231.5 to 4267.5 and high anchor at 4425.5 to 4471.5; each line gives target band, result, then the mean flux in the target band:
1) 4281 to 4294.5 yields 1.4 Angstrom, 5.51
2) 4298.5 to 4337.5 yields 5.0 Angstrom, 5.44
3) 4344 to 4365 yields 0.0 Angstrom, 6.35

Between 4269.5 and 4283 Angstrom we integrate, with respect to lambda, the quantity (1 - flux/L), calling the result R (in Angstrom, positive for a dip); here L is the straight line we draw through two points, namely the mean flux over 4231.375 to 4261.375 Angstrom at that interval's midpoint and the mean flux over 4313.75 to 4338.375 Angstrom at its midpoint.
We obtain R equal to 0.9 Angstrom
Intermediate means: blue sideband 5.99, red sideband 6.1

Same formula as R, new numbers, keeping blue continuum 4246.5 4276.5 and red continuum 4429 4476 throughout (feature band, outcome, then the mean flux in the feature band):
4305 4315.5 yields 2.49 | 4.6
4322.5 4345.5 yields 1.59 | 5.72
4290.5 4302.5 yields 2.14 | 4.9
